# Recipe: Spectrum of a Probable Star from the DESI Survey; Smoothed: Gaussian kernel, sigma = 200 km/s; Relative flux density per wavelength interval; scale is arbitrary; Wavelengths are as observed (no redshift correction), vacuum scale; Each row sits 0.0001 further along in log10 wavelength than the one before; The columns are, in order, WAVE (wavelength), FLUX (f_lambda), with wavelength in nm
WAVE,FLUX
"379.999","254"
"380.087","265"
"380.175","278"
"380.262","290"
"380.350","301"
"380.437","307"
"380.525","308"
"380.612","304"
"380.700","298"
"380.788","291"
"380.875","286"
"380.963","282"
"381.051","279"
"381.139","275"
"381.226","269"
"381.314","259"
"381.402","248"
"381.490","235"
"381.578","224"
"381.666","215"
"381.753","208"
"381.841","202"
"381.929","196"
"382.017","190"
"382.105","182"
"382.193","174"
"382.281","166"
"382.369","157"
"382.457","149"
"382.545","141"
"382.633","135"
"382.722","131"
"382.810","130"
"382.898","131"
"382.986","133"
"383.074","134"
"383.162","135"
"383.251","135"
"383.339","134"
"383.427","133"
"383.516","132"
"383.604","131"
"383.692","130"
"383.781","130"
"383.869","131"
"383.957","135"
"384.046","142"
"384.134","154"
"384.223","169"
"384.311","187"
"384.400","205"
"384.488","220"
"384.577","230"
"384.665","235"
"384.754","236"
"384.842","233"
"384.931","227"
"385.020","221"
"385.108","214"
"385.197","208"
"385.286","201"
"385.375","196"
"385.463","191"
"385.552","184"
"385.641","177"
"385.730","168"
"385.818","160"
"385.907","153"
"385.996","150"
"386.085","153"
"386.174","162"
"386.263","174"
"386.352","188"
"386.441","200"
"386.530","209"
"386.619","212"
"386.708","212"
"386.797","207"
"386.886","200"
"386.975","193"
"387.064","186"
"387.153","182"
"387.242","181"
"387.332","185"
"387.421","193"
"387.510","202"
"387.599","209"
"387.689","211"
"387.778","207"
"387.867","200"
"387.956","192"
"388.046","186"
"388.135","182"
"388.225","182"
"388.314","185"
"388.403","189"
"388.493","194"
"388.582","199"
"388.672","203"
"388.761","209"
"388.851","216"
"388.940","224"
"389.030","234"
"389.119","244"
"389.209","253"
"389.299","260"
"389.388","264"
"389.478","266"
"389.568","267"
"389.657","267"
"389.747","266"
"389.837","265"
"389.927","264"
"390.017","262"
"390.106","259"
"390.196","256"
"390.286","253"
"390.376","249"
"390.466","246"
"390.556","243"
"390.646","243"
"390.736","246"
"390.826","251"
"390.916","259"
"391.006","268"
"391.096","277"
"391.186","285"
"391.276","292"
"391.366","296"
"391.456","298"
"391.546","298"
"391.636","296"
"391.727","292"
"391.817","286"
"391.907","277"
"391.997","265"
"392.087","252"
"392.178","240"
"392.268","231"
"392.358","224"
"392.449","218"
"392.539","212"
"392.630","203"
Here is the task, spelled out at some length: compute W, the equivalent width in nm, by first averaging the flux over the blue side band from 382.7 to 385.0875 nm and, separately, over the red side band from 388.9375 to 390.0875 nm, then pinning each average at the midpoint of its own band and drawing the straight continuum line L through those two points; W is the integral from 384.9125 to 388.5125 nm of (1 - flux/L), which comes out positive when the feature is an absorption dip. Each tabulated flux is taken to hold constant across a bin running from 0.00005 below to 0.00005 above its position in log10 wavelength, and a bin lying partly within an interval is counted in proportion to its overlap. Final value 0.34 nm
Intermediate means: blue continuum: 166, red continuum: 258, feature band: 191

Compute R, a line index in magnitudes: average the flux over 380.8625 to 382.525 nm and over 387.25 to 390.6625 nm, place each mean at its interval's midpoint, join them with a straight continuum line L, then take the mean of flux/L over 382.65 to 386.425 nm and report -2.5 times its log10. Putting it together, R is 0.29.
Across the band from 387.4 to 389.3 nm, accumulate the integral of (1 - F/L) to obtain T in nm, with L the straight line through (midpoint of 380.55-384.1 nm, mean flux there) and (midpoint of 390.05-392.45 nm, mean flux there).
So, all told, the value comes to 0.26 nm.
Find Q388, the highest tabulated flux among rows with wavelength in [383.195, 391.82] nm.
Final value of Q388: 298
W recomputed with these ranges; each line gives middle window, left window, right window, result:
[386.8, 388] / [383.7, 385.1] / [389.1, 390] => 0.19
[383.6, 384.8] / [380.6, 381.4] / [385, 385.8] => 0.22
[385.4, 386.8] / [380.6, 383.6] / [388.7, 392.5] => 0.27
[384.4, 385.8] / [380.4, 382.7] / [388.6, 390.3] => 0.17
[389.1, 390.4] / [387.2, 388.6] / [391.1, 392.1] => -0.11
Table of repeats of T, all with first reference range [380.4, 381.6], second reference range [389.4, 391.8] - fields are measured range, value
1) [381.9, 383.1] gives 0.53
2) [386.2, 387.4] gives 0.34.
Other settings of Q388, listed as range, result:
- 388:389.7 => 267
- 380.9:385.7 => 282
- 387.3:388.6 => 211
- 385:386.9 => 221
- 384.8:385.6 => 233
